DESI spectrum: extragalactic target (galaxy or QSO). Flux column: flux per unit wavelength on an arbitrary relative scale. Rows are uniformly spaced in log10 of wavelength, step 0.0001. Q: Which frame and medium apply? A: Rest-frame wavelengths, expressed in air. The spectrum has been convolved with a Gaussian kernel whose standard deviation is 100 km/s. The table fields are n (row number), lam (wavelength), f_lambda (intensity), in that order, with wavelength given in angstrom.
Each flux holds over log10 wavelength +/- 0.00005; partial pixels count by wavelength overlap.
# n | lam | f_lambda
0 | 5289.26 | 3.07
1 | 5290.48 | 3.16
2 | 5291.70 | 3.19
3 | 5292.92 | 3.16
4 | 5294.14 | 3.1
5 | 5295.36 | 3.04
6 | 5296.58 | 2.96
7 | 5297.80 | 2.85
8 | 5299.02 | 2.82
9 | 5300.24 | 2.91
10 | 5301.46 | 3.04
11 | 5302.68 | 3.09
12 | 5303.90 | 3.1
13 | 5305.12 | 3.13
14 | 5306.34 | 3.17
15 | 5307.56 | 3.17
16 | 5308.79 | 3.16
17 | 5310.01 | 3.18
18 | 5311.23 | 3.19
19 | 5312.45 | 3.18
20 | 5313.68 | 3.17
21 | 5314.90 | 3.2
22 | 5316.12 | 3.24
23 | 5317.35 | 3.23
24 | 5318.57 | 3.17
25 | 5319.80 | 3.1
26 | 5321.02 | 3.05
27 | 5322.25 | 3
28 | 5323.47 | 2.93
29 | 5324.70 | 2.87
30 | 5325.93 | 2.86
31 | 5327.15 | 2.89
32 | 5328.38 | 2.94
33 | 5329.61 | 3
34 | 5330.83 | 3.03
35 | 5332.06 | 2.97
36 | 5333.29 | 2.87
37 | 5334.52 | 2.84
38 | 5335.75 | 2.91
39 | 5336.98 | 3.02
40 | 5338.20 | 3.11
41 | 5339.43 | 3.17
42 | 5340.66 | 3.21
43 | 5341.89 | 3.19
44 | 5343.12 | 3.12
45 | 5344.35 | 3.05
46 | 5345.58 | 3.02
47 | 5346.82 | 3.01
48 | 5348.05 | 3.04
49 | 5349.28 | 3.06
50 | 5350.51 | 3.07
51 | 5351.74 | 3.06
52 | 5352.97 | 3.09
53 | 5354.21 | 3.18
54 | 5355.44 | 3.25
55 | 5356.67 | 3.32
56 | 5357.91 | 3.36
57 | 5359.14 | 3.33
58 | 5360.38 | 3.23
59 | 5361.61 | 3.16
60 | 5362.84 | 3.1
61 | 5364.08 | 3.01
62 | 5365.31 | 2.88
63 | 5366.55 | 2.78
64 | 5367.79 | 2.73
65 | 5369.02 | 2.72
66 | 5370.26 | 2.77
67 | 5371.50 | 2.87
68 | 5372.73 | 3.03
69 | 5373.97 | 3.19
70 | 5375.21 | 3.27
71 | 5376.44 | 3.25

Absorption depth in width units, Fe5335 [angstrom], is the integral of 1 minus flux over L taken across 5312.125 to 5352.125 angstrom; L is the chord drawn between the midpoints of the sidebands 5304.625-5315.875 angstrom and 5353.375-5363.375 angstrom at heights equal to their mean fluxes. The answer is 2.0 angstrom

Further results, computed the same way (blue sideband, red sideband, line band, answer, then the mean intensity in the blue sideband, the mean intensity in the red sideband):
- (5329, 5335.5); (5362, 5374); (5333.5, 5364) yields -2.0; 2.94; 2.9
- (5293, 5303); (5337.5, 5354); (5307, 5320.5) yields -0.7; 2.98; 3.09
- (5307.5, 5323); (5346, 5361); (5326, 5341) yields 0.8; 3.15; 3.16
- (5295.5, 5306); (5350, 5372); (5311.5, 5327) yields -0.3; 3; 3.05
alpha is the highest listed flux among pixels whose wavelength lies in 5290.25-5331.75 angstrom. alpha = 3.24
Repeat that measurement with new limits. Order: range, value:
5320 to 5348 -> 3.21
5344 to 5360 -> 3.36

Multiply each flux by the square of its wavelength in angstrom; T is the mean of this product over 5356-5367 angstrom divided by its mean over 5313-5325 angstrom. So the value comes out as 1.0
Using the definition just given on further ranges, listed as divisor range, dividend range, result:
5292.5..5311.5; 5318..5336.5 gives 0.98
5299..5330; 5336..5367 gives 1.03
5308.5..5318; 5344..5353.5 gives 0.97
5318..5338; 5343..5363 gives 1.07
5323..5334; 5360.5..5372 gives 1.01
